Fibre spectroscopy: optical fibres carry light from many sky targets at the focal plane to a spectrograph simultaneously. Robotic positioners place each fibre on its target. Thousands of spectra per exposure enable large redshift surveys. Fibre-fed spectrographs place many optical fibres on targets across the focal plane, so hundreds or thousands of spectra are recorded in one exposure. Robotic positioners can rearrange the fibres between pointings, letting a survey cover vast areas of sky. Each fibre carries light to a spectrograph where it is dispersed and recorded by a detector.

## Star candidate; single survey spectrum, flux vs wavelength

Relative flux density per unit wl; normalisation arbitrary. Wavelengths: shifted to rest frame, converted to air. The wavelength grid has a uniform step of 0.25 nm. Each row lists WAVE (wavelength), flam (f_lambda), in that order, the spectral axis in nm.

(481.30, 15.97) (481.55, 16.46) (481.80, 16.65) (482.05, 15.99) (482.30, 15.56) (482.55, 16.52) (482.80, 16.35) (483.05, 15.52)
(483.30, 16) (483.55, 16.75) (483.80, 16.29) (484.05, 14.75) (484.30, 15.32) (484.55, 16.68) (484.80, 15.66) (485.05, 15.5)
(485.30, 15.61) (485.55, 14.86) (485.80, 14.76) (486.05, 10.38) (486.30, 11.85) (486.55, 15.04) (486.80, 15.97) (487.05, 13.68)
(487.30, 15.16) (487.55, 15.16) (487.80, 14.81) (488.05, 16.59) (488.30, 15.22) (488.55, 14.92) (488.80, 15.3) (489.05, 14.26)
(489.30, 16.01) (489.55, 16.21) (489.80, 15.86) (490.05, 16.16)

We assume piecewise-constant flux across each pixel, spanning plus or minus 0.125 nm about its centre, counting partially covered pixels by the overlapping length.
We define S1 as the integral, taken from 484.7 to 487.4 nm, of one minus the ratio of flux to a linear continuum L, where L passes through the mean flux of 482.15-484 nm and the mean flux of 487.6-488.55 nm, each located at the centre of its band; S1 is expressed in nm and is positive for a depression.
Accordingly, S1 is 0.22 nm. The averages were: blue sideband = 16.1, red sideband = 15.4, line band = 14.4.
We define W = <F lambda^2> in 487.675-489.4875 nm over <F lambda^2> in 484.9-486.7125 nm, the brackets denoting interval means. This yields 1.1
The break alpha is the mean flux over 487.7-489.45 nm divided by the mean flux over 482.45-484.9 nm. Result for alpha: 0.96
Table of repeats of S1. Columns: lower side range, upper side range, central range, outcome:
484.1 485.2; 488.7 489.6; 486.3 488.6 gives 0.08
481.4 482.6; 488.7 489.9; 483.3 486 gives 0.08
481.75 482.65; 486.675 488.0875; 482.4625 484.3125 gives -0.01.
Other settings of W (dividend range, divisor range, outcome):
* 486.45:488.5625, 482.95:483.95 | 0.96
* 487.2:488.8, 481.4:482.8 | 0.97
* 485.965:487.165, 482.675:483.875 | 0.84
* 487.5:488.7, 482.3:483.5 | 0.98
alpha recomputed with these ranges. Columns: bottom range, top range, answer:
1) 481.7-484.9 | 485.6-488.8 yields 0.91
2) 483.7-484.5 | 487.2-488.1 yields 0.99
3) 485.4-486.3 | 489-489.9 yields 1.19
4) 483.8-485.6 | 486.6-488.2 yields 0.98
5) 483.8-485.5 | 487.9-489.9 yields 1.00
